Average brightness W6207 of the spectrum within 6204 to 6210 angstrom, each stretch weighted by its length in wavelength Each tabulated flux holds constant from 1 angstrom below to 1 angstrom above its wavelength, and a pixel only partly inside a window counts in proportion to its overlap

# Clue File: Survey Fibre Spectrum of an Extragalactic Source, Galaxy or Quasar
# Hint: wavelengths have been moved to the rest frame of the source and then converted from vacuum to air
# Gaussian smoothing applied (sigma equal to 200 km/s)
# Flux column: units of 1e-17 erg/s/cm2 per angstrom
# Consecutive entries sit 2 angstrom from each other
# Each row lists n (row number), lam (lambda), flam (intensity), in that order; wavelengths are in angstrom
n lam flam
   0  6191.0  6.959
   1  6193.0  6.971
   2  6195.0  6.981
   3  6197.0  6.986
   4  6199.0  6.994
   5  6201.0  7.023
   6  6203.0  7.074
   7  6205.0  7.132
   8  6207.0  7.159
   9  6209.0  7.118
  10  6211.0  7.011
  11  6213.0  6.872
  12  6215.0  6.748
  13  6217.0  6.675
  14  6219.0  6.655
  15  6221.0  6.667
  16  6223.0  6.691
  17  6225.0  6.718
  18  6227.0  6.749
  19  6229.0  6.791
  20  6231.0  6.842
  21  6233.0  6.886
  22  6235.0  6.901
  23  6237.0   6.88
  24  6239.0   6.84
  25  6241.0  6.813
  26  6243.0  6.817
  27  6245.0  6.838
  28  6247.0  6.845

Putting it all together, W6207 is 7.14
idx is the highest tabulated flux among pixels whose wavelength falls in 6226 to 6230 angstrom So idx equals 6.791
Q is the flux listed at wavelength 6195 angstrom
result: 6.981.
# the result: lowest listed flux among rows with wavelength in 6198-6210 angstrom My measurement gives 6.994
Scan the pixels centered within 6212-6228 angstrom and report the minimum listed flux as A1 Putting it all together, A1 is 6.655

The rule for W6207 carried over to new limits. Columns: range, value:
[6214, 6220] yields 6.69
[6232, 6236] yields 6.89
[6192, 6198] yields 6.98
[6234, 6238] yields 6.89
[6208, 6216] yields 6.94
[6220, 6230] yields 6.72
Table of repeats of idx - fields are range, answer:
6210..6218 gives 7.011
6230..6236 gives 6.901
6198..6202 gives 7.023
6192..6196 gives 6.981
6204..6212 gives 7.159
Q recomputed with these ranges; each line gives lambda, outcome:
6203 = 7.074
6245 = 6.838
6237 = 6.88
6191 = 6.959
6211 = 7.011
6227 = 6.749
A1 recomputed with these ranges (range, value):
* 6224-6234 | 6.718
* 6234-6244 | 6.813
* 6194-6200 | 6.981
